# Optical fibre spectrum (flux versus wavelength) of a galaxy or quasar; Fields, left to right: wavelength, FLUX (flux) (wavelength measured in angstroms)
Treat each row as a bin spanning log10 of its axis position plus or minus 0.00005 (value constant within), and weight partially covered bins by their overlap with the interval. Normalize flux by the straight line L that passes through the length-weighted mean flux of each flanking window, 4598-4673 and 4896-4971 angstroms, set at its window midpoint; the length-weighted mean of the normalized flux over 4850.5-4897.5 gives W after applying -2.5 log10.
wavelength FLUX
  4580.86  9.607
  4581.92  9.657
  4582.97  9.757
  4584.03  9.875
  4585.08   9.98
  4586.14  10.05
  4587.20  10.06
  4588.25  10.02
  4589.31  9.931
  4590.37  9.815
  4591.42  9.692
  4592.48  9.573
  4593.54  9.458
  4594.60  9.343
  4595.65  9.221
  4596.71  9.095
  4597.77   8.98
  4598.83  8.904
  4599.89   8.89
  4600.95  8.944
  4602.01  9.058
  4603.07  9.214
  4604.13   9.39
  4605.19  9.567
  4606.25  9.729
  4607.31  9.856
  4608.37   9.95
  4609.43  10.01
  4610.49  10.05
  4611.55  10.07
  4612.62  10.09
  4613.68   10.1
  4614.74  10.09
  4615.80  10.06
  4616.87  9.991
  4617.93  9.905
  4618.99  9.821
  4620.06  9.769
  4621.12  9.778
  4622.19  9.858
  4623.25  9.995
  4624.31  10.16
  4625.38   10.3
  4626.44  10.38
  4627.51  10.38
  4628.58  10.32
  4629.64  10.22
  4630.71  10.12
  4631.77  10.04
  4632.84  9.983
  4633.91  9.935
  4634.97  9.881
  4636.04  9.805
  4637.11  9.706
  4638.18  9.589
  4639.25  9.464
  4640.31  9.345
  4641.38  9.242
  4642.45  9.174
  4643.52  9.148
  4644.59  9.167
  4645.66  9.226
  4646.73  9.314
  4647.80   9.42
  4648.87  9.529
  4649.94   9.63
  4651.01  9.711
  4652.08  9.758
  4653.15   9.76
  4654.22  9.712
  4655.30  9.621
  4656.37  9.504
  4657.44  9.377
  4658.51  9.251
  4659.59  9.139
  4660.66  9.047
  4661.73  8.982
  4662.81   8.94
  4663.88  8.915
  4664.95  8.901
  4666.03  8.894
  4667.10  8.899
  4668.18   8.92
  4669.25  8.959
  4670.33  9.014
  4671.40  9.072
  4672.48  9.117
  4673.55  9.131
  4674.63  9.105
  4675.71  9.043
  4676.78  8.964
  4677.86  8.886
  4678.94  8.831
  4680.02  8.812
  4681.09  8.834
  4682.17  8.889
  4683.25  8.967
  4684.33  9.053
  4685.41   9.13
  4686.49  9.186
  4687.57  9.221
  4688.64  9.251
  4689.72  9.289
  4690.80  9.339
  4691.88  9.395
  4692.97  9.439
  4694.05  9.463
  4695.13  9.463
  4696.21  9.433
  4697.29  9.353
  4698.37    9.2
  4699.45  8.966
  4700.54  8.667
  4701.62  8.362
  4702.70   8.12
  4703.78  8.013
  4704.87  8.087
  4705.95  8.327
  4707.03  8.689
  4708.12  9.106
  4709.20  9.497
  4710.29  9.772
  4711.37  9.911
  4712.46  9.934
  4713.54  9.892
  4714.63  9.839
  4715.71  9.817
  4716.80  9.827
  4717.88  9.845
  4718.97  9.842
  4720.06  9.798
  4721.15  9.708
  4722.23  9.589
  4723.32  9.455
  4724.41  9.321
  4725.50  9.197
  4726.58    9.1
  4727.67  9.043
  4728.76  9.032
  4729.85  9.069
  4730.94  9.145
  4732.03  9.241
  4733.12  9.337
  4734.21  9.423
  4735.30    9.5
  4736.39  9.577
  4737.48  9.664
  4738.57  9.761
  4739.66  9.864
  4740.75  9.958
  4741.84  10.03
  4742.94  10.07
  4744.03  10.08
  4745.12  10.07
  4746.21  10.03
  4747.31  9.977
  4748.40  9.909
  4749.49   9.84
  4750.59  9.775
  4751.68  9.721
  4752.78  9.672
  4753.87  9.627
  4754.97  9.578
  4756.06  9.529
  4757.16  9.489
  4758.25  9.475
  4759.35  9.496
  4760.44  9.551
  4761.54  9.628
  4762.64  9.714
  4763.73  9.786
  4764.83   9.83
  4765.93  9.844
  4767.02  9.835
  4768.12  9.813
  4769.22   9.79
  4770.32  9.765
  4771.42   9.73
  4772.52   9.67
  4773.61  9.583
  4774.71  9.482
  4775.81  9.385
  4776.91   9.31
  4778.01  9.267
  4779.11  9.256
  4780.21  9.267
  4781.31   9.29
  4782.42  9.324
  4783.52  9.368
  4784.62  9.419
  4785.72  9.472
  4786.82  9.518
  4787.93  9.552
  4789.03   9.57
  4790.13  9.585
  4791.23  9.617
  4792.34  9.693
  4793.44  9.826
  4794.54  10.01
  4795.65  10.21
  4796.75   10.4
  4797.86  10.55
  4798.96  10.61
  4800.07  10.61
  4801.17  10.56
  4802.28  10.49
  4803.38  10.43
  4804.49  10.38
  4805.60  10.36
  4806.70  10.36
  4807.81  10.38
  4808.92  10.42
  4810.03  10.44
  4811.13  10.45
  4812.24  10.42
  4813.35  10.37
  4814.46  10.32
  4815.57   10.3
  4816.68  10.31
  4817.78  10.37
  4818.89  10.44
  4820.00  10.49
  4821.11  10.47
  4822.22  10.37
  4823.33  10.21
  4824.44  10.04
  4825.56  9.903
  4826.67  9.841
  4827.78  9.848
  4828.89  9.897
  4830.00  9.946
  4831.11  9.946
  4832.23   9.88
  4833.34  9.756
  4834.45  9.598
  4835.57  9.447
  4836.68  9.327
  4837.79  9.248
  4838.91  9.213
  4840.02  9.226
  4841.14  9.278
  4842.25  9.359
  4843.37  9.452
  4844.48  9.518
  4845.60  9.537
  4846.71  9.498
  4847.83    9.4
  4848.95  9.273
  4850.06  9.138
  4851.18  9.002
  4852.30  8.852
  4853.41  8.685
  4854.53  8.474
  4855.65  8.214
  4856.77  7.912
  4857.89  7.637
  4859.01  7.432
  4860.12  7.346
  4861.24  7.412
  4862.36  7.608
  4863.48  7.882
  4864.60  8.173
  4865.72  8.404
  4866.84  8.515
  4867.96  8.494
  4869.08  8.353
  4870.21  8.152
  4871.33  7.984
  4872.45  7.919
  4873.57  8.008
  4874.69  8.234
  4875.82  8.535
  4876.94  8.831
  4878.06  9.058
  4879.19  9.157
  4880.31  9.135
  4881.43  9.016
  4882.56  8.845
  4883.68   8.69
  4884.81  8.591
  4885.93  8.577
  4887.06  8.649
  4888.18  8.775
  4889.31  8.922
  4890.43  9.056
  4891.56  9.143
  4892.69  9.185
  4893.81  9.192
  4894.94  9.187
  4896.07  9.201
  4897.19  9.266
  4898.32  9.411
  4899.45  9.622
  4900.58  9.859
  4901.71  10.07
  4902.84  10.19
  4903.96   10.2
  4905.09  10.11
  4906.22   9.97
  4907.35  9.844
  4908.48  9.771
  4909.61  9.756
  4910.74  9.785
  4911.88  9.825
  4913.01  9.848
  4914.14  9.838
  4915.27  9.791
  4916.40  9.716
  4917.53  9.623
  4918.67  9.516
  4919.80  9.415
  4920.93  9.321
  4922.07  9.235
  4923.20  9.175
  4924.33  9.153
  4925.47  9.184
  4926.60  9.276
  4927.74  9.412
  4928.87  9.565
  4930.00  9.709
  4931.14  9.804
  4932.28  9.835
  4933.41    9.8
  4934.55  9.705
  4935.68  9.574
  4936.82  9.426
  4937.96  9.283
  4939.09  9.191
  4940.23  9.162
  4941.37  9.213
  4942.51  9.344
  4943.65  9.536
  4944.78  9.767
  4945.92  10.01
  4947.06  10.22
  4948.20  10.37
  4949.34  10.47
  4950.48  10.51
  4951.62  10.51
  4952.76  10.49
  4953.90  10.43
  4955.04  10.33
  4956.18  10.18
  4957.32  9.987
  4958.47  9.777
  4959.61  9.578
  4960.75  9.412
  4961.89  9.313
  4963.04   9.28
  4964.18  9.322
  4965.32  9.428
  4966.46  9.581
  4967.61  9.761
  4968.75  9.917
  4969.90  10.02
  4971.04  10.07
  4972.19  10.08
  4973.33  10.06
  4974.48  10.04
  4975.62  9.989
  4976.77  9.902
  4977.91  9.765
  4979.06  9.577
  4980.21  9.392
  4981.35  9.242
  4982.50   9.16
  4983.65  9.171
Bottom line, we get 0.140 mag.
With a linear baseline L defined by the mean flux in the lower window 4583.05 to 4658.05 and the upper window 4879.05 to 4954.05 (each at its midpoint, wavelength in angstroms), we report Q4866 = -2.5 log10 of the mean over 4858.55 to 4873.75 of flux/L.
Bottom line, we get 0.20 mag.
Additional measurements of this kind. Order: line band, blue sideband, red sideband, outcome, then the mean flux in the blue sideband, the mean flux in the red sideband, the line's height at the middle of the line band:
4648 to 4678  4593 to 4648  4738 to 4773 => 0.06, 9.68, 9.78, 9.71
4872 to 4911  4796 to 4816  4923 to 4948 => 0.07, 10.4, 9.53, 9.84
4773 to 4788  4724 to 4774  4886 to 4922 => 0.03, 9.64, 9.53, 9.61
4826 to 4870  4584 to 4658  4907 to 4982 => 0.09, 9.7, 9.72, 9.71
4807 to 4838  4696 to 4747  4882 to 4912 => -0.08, 9.4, 9.39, 9.39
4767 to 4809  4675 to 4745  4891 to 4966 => -0.05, 9.3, 9.68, 9.44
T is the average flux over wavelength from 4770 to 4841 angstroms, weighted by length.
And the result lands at 9.92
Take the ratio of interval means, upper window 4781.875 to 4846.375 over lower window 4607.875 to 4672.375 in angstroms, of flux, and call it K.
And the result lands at 1.04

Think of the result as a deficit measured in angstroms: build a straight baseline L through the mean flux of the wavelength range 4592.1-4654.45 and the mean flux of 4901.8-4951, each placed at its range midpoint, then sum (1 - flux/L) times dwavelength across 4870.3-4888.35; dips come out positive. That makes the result 2.0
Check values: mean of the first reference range 9.68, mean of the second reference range 9.69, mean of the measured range 8.61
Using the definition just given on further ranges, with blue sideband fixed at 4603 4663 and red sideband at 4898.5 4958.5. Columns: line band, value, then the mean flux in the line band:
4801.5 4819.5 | -1.2 angstroms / 10.4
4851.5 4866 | 2.6 angstroms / 8.01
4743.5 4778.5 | 0.2 angstroms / 9.7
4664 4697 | 2.1 angstroms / 9.1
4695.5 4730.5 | 1.7 angstroms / 9.25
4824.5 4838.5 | 0.0 angstroms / 9.72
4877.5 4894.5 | 1.4 angstroms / 8.93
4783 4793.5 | 0.2 angstroms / 9.55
